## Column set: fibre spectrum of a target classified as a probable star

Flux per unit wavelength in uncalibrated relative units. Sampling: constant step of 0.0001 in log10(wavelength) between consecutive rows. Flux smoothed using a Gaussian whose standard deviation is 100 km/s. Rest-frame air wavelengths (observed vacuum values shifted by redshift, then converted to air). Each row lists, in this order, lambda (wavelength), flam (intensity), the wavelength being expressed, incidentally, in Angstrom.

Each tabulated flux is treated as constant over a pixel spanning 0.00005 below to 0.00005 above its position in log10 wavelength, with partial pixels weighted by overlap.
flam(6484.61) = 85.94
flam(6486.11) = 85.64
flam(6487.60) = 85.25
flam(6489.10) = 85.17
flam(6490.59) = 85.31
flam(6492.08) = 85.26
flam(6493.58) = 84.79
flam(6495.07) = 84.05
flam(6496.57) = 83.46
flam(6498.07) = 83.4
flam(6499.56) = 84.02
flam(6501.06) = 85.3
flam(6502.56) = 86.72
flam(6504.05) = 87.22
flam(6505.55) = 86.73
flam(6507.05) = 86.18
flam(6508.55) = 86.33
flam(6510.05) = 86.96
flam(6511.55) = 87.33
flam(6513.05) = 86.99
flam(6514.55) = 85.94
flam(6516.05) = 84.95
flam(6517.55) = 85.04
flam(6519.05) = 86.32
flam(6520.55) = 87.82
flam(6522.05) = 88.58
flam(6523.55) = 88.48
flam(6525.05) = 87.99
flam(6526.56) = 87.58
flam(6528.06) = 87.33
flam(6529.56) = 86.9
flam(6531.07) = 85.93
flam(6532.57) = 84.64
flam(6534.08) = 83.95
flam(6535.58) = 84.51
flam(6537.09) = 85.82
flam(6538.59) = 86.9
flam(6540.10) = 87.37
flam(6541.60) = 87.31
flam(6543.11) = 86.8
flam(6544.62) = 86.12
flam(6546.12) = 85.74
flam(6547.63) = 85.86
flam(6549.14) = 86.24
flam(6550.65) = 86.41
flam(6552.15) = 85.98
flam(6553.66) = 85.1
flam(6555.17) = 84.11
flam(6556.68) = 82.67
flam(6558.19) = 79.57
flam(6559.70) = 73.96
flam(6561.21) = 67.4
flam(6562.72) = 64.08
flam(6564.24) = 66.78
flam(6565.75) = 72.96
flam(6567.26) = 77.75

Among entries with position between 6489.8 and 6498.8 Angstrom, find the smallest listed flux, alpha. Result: 83.4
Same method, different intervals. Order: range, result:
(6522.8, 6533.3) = 84.64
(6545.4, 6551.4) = 85.74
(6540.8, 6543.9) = 86.8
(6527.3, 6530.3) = 86.9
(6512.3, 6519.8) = 84.95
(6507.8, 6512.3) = 86.33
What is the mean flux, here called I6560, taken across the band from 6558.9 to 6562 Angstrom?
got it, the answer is 70.8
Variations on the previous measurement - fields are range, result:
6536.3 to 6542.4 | 86.8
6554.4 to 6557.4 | 83.4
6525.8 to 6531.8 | 86.8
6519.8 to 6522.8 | 88.3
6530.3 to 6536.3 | 84.7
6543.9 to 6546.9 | 86.1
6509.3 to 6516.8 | 86.4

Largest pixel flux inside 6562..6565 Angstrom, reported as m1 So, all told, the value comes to 66.78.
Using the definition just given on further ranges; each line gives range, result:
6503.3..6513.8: 87.33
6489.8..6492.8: 85.31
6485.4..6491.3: 85.64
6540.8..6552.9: 87.31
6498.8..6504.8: 87.22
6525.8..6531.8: 87.58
